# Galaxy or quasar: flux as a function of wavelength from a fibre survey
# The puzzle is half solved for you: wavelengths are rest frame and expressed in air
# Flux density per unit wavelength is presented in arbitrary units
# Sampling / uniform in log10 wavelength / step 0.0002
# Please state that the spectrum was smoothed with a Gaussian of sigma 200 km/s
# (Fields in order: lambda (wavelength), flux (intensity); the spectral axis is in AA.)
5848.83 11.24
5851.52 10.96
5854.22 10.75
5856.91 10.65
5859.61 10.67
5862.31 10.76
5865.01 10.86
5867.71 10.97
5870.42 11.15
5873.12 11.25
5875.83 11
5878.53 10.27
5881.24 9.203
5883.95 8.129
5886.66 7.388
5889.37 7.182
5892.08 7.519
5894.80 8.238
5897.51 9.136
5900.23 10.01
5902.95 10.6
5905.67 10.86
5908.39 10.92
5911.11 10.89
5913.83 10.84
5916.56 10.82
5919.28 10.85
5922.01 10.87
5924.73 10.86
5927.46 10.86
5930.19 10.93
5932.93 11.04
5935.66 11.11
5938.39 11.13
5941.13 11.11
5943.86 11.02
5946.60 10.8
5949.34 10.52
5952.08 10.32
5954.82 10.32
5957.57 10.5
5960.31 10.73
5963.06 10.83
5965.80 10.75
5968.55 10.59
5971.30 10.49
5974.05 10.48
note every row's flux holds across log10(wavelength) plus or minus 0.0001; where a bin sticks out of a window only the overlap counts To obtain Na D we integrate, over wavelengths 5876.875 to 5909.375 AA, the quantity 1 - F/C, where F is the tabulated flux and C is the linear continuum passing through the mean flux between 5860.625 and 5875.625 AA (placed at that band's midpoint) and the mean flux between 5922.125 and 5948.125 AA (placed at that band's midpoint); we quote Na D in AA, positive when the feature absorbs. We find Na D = 5.5 AA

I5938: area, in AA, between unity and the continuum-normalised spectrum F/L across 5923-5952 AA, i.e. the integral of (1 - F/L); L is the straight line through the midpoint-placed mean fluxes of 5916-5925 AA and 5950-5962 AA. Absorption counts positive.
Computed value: -0.6 AA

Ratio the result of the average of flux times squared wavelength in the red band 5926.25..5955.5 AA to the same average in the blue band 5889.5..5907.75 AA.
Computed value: 1.18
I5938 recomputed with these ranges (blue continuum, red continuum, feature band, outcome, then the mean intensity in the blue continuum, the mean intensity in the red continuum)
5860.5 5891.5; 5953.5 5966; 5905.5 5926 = -1.4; 9.79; 10.6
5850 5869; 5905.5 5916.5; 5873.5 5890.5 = 2.8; 10.8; 10.9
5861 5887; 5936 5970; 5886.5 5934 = 1.8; 10.2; 10.7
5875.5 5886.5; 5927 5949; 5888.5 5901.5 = 1.7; 9.28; 11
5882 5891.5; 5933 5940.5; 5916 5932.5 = -1.0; 7.67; 11.1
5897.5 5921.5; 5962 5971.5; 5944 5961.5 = 0.2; 10.6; 10.7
